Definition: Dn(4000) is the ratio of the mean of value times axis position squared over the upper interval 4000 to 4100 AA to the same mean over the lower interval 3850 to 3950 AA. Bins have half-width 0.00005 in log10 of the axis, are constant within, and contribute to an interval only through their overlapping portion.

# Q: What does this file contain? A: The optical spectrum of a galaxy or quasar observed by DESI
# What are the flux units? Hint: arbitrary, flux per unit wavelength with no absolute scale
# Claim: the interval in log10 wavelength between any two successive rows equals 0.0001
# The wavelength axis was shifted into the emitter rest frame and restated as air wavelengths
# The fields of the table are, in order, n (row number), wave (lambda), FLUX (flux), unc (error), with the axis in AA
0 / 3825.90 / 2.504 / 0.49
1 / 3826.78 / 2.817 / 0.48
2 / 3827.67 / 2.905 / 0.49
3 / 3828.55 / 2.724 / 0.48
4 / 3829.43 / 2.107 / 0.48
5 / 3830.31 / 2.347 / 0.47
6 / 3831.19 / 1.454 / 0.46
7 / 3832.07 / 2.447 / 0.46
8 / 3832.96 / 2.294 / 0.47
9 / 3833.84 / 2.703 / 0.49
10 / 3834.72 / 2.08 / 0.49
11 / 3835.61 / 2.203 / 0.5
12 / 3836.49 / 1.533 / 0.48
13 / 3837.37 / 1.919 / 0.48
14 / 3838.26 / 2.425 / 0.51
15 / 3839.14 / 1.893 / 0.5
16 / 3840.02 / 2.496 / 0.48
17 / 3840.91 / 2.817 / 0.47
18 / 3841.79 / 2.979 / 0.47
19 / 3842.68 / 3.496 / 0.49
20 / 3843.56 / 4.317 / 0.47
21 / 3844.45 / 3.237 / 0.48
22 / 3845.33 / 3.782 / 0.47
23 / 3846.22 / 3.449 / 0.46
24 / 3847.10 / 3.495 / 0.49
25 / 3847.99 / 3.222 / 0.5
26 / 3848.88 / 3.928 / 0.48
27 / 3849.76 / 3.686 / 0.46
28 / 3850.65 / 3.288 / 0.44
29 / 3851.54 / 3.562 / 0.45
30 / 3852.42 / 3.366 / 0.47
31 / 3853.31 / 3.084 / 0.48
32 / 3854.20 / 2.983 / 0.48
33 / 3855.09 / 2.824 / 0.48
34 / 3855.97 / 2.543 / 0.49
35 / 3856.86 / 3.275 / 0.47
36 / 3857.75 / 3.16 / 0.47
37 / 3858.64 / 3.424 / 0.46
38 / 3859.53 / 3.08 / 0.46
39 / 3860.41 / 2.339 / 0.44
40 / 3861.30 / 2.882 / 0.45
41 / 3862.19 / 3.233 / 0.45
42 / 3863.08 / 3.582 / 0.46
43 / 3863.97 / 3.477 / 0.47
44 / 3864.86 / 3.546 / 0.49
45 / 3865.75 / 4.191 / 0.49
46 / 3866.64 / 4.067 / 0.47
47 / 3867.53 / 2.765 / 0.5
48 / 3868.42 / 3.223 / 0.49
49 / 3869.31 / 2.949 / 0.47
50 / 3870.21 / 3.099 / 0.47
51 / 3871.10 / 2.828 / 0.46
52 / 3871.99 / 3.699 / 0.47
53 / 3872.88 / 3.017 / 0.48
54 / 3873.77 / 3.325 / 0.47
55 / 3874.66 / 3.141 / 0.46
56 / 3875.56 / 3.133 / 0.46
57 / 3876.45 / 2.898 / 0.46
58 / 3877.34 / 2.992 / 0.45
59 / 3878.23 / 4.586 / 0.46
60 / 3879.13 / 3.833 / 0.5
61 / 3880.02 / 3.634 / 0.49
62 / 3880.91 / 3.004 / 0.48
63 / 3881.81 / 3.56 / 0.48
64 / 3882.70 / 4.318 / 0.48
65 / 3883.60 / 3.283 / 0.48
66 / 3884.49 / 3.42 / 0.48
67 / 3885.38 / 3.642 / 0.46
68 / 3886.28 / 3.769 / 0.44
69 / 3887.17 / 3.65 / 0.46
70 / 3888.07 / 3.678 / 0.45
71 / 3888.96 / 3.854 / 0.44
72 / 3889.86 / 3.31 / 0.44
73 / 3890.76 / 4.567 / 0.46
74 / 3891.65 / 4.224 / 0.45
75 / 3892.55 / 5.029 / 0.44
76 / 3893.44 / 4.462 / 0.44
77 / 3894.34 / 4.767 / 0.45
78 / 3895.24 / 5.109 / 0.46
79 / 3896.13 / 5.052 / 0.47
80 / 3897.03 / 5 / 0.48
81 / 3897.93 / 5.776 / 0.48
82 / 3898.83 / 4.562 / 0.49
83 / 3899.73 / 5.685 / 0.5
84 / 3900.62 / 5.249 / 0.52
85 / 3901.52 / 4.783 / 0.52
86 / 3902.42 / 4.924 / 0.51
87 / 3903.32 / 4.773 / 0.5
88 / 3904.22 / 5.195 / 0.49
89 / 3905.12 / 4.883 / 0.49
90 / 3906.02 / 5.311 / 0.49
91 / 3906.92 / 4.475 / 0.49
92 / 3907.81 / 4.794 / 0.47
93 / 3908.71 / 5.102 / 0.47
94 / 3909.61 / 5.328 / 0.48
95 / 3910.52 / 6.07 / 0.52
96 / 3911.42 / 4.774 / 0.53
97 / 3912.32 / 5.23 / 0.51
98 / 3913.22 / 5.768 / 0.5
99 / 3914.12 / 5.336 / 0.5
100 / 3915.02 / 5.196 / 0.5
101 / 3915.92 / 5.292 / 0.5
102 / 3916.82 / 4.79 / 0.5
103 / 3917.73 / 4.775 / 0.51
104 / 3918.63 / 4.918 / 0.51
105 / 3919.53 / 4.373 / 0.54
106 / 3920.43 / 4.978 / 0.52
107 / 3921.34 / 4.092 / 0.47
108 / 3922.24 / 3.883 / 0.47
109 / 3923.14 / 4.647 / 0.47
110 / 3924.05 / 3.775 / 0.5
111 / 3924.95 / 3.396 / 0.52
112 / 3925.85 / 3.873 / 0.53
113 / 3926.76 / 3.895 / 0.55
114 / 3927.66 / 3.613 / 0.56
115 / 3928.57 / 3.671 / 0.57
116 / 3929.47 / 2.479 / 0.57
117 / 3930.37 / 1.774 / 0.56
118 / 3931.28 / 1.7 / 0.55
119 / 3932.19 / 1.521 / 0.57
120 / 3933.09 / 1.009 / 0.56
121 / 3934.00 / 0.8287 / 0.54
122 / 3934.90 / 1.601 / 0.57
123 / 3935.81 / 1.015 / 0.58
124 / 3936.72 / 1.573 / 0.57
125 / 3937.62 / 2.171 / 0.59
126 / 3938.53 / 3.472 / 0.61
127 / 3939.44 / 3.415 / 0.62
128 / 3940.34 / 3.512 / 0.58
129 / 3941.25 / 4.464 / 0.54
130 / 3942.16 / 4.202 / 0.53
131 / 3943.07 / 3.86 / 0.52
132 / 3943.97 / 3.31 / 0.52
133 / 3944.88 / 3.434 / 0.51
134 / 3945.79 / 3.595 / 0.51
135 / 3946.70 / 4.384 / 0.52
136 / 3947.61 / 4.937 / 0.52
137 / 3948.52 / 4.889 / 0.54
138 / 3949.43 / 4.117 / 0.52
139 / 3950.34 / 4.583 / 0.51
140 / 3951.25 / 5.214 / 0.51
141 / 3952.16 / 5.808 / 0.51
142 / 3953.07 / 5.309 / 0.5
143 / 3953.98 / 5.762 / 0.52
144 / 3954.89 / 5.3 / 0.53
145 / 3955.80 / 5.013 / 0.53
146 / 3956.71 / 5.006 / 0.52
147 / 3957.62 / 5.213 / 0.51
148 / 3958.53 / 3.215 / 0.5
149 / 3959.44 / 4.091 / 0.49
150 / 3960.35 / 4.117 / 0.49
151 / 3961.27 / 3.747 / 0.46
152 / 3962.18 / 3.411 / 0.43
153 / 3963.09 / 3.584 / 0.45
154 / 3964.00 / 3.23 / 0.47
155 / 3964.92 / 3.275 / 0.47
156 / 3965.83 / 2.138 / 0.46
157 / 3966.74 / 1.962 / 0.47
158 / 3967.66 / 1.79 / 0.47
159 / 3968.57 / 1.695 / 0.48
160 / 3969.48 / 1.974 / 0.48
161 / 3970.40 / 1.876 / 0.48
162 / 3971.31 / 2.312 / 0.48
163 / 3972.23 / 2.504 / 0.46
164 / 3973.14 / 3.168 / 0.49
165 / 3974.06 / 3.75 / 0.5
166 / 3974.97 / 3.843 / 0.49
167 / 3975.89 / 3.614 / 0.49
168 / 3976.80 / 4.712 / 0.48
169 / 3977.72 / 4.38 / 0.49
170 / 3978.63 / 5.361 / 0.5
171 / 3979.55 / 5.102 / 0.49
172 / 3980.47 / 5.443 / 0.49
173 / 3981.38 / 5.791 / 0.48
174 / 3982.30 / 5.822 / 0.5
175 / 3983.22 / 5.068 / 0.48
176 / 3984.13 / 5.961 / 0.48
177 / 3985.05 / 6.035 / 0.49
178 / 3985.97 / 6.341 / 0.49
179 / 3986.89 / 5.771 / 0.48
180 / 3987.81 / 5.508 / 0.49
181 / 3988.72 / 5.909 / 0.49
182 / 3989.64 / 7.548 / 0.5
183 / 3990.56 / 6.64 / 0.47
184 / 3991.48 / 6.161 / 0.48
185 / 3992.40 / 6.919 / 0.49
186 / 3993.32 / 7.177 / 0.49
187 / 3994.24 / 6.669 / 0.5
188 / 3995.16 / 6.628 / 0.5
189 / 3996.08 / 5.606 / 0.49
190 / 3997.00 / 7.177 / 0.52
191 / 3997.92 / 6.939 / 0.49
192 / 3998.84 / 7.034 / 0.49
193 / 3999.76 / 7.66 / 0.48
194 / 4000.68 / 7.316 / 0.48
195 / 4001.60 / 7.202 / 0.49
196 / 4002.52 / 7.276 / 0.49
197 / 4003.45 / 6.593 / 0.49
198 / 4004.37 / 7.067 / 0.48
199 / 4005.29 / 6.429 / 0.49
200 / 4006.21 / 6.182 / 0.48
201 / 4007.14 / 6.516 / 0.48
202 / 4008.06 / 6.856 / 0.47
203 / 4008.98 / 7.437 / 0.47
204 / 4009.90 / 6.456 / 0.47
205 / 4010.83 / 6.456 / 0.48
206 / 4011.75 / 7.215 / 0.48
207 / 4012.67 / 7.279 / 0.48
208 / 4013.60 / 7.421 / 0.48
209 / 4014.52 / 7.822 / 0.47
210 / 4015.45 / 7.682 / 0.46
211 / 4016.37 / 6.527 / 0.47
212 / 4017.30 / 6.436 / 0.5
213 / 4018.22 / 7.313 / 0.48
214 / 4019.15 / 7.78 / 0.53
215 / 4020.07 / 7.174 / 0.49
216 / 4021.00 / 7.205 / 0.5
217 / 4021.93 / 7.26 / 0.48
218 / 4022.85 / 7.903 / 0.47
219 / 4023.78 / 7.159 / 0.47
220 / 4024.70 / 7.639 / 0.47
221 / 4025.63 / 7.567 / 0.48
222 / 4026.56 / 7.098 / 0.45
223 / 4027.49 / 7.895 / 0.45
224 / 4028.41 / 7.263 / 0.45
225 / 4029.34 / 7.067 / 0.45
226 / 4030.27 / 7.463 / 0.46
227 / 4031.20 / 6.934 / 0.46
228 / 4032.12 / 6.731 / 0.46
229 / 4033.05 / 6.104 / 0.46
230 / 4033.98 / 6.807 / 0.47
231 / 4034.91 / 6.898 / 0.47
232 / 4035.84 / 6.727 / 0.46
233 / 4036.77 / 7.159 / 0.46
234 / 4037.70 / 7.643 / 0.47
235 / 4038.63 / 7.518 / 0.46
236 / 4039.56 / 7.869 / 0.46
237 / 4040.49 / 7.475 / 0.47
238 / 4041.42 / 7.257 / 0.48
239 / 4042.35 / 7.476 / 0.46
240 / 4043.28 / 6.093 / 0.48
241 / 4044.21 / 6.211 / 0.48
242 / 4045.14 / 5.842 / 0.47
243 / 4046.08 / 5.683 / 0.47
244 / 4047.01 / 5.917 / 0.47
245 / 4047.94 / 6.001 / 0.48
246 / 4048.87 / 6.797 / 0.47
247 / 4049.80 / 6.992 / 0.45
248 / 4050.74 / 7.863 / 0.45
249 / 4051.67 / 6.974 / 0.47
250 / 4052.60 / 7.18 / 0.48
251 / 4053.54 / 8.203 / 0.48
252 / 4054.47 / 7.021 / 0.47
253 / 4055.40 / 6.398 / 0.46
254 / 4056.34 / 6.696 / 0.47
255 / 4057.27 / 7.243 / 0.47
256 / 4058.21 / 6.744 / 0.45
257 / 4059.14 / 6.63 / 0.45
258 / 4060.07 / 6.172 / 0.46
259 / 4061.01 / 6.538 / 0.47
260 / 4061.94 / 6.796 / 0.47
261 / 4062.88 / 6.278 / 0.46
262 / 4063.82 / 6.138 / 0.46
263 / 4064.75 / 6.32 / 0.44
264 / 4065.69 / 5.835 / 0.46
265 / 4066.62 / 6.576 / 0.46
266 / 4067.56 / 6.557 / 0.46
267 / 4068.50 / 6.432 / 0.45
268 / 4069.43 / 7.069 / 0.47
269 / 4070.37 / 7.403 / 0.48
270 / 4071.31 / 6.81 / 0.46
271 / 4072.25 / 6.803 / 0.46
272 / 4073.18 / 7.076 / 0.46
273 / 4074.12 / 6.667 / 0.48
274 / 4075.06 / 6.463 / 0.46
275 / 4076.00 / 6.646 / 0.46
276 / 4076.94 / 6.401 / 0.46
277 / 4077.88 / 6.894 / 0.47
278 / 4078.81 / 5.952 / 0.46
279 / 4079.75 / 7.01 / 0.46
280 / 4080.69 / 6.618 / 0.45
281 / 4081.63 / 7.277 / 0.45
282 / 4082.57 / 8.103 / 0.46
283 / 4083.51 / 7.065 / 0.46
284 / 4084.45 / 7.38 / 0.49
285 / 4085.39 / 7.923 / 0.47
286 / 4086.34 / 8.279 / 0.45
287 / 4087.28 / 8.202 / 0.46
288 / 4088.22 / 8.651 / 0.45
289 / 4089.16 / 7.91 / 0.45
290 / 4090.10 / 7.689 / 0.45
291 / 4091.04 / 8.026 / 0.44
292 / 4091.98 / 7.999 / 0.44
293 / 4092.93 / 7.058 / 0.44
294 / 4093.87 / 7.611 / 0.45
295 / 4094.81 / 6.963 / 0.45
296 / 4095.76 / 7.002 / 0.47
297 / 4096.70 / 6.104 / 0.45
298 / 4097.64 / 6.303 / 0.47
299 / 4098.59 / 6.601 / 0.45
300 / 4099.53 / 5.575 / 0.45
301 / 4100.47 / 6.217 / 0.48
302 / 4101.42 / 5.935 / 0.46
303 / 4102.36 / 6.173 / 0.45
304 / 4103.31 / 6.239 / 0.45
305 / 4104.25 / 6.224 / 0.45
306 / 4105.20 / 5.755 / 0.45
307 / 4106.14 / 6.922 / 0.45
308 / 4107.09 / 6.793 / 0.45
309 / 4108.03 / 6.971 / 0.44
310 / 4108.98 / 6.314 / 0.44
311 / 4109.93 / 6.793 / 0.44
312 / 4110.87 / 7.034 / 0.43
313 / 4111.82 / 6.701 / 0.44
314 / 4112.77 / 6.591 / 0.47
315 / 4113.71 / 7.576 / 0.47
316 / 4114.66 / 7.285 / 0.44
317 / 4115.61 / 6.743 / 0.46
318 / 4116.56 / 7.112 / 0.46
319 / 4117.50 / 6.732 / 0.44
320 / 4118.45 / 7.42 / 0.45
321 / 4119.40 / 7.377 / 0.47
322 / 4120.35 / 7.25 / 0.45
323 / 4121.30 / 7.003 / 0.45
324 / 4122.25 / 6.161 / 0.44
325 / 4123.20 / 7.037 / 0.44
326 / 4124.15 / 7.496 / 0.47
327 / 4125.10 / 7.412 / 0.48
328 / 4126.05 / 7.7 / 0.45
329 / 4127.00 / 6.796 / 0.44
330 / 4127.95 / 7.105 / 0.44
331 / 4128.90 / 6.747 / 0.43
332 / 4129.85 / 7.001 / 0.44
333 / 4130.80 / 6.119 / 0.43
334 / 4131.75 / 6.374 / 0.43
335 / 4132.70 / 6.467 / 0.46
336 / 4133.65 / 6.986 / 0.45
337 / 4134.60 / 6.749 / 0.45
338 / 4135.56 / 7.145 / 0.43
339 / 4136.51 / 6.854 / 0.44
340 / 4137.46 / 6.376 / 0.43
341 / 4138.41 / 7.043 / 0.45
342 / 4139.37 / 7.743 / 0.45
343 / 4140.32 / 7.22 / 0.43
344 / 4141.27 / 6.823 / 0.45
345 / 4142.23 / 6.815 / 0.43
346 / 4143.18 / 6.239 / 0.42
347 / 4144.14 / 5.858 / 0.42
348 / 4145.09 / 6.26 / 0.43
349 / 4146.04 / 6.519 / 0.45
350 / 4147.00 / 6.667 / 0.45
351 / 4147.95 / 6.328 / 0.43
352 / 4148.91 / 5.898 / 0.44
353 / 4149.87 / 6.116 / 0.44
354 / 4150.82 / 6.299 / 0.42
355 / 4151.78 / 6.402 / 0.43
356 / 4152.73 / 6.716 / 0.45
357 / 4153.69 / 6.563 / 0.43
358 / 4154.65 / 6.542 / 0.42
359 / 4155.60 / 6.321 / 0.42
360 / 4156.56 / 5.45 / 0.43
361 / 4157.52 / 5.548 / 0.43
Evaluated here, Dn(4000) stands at 1.98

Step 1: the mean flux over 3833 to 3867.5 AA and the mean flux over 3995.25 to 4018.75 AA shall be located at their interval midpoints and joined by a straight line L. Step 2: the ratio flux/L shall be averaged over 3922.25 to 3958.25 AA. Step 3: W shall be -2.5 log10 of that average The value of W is 0.42 mag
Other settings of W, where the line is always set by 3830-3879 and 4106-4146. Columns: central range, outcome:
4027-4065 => -0.192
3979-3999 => -0.247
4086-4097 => -0.194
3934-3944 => 0.435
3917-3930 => -0.002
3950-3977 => 0.230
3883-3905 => -0.234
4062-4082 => -0.087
